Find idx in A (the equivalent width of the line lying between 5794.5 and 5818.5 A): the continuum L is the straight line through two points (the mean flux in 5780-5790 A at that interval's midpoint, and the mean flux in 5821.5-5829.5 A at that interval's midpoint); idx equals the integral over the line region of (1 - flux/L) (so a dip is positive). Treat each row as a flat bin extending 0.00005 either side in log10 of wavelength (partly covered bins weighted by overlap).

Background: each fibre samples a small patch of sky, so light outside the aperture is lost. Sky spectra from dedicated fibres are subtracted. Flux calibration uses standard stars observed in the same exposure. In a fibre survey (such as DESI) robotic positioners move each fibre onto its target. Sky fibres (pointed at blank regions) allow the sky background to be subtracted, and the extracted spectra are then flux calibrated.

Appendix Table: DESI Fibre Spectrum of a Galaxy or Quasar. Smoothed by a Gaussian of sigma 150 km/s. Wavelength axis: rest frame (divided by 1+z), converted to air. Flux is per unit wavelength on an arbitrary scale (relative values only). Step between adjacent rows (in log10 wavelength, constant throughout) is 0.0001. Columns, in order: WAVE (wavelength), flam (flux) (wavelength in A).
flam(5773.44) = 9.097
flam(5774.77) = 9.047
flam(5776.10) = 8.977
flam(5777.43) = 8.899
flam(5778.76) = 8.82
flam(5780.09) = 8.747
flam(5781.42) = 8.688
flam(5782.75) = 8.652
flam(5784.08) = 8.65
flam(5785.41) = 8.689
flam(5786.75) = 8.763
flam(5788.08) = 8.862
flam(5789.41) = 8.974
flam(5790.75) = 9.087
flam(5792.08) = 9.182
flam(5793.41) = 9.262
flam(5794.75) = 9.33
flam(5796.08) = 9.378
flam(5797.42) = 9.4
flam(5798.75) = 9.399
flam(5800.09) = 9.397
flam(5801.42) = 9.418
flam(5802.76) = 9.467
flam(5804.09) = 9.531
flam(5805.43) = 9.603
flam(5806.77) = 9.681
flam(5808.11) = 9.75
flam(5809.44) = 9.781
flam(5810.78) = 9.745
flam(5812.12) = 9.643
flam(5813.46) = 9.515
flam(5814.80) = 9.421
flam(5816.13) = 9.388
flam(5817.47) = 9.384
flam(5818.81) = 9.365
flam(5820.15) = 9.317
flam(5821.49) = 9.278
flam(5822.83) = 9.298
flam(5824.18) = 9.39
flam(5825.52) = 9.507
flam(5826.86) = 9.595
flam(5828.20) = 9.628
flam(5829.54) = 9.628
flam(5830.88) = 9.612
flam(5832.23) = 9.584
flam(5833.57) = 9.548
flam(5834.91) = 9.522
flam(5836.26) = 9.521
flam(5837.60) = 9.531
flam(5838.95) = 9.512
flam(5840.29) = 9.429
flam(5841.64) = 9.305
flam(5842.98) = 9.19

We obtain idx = -1.0 A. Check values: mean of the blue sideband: 8.76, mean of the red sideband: 9.48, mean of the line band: 9.52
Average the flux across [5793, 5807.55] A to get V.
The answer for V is 9.44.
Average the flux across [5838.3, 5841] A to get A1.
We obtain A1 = 9.47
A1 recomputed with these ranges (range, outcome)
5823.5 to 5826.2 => 9.43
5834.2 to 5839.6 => 9.51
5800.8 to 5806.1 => 9.5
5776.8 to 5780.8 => 8.82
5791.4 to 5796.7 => 9.3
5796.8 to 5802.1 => 9.41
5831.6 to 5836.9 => 9.54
